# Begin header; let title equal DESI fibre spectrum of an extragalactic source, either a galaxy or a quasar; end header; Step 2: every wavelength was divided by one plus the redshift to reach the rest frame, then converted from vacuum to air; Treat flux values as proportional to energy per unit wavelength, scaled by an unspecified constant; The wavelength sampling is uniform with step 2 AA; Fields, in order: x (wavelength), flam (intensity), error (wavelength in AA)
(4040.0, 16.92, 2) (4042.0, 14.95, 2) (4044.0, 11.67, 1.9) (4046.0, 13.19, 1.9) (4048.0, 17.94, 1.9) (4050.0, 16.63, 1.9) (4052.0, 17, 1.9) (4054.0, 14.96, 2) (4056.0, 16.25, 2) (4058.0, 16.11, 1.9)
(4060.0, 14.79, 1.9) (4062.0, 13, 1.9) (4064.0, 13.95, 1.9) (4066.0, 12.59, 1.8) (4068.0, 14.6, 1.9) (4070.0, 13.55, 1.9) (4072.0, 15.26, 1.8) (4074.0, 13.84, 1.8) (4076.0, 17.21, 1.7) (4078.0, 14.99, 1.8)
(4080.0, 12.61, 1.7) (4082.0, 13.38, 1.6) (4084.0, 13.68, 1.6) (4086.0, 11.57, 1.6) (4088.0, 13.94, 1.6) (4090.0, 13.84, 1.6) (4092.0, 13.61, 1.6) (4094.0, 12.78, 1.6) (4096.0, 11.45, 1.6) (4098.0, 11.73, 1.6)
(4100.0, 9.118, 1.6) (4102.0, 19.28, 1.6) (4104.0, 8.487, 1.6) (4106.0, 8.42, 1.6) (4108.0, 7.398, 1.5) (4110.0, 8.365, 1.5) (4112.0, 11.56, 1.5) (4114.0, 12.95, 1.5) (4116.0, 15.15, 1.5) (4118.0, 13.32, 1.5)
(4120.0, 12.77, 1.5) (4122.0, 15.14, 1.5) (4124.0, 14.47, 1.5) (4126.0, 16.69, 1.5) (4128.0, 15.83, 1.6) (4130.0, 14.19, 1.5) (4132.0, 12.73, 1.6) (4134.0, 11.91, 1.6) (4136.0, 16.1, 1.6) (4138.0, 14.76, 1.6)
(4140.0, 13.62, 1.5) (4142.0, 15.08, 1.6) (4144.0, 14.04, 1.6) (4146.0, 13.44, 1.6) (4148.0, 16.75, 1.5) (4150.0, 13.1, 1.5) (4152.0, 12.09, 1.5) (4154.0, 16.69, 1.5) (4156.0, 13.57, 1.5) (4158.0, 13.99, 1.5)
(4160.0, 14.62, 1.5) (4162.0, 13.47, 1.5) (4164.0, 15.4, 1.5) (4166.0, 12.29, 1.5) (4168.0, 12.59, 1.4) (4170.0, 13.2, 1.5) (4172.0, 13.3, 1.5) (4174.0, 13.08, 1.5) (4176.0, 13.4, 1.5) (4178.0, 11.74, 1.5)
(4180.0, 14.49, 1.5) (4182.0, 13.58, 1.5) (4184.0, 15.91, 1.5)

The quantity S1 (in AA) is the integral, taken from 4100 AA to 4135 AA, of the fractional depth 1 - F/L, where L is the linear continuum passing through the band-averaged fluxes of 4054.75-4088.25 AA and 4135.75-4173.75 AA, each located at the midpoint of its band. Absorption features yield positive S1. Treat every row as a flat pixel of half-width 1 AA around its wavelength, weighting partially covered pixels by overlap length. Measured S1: 3.4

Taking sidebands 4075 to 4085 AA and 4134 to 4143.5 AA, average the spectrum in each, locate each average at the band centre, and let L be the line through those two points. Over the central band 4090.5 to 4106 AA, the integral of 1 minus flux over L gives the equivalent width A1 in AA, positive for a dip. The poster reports 2.4 AA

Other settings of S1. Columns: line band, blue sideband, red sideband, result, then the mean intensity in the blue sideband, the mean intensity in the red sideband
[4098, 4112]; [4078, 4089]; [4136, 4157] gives 3.3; 13.2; 14.4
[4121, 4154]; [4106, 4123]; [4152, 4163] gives -3.4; 11.9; 14.3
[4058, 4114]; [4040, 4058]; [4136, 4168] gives 8.1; 15.5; 14.2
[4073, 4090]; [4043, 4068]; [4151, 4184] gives 0.8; 14.8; 13.7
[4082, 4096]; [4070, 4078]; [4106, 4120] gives 0.6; 15.1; 11.3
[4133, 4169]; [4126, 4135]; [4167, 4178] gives -1.5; 14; 13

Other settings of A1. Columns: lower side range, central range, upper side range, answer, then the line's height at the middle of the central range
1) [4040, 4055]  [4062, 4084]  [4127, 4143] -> 1.30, 15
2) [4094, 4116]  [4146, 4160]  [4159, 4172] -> -1.34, 13.1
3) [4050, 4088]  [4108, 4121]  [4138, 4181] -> 1.99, 14.1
